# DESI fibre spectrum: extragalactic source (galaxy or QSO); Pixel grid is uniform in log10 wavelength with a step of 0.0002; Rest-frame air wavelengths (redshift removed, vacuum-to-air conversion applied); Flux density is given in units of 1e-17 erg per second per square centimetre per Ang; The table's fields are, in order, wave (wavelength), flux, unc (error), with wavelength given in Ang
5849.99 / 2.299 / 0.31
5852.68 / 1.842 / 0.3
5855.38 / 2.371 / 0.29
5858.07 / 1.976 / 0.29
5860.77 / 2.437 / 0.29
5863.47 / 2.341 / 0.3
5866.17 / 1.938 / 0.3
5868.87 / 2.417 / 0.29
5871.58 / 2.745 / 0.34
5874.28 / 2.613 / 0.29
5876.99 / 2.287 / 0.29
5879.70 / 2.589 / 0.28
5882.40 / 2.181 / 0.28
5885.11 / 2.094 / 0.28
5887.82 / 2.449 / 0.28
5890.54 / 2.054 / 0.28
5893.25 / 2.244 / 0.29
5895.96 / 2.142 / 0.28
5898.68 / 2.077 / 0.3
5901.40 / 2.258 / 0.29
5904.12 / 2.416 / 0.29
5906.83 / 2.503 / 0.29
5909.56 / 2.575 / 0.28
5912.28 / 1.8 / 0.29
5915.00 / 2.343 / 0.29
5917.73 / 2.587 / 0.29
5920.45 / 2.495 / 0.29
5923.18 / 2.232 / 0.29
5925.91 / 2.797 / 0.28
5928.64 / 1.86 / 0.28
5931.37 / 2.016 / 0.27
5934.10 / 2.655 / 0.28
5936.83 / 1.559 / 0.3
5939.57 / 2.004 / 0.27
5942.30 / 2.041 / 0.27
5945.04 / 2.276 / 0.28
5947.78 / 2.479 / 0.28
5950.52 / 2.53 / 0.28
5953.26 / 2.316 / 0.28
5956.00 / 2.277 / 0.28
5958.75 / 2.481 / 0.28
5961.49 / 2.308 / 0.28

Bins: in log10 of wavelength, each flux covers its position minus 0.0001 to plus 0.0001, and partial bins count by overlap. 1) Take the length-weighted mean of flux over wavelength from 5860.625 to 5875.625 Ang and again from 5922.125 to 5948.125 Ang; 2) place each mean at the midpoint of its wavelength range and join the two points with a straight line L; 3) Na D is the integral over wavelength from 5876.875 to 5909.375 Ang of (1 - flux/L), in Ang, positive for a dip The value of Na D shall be 0.57 Ang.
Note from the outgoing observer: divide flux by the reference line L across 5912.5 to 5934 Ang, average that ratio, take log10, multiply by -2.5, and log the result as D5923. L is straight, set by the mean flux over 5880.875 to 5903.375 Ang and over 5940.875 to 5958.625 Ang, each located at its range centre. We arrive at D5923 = -0.03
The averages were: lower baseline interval 2.2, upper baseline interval 2.33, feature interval 2.32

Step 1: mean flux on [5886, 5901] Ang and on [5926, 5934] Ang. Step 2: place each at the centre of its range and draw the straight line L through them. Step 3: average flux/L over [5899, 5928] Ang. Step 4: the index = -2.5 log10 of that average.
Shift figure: -0.09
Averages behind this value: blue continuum 2.19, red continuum 2.19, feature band 2.38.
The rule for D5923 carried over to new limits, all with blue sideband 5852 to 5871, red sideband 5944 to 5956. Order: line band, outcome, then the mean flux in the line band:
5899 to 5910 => -0.04 mag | 2.39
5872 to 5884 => -0.08 mag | 2.44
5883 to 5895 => 0.03 mag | 2.21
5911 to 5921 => 0.01 mag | 2.3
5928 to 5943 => 0.16 mag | 2.03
